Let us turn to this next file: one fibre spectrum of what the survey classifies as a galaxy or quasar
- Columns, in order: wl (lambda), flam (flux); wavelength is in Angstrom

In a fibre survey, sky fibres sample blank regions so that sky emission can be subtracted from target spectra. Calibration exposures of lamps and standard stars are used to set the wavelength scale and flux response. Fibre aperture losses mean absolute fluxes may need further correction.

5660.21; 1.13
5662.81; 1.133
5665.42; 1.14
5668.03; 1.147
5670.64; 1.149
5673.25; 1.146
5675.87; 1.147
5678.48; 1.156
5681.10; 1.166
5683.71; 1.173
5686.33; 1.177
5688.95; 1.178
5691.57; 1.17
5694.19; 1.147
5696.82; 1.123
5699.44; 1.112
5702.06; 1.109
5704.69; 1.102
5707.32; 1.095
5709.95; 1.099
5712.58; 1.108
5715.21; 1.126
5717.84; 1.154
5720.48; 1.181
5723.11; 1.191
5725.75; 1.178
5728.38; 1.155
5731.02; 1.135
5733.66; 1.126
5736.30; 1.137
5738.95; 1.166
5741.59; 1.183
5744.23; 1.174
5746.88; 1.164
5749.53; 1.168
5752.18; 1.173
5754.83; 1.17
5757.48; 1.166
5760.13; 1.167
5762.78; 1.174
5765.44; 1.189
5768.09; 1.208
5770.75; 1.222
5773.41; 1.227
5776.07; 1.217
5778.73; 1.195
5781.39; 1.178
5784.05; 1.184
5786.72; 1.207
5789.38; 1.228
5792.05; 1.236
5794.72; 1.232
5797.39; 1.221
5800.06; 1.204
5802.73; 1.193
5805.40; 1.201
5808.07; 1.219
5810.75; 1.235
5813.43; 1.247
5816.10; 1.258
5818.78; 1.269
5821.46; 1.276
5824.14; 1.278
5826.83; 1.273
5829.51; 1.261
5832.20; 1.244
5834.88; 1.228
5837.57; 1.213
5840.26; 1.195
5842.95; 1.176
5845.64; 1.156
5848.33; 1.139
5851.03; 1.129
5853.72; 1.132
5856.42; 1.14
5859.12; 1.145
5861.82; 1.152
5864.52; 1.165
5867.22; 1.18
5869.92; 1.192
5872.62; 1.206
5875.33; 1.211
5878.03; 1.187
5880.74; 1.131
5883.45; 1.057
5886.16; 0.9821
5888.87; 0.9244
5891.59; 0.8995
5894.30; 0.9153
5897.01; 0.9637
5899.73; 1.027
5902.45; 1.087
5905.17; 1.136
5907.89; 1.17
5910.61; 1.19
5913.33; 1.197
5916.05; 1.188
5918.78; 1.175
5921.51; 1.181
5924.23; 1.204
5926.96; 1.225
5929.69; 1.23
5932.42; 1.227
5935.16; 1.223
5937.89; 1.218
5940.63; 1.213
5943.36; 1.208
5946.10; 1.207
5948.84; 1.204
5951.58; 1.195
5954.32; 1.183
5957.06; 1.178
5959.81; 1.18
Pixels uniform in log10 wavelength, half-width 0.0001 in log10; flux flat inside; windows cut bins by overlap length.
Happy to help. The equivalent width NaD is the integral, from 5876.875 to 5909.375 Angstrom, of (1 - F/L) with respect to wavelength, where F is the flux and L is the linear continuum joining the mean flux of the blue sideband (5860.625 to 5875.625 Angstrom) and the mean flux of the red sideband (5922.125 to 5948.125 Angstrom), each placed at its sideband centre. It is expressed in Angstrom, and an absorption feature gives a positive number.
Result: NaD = 4.2 Angstrom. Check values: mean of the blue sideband 1.18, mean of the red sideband 1.22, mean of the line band 1.04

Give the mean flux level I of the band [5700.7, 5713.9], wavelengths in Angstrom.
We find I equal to 1.1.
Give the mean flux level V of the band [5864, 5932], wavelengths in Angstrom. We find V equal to 1.12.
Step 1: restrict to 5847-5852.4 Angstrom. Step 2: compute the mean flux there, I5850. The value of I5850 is 1.13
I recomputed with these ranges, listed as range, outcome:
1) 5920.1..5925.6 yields 1.19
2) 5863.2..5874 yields 1.19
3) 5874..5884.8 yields 1.15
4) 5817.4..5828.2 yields 1.27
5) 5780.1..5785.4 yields 1.18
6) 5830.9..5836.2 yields 1.24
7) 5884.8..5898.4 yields 0.937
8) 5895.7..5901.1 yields 0.995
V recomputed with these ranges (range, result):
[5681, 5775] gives 1.16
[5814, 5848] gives 1.23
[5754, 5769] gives 1.18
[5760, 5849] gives 1.22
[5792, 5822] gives 1.23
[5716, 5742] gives 1.16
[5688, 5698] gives 1.15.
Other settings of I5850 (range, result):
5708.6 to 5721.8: 1.13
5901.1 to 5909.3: 1.13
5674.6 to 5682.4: 1.16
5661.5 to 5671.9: 1.14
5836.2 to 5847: 1.19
